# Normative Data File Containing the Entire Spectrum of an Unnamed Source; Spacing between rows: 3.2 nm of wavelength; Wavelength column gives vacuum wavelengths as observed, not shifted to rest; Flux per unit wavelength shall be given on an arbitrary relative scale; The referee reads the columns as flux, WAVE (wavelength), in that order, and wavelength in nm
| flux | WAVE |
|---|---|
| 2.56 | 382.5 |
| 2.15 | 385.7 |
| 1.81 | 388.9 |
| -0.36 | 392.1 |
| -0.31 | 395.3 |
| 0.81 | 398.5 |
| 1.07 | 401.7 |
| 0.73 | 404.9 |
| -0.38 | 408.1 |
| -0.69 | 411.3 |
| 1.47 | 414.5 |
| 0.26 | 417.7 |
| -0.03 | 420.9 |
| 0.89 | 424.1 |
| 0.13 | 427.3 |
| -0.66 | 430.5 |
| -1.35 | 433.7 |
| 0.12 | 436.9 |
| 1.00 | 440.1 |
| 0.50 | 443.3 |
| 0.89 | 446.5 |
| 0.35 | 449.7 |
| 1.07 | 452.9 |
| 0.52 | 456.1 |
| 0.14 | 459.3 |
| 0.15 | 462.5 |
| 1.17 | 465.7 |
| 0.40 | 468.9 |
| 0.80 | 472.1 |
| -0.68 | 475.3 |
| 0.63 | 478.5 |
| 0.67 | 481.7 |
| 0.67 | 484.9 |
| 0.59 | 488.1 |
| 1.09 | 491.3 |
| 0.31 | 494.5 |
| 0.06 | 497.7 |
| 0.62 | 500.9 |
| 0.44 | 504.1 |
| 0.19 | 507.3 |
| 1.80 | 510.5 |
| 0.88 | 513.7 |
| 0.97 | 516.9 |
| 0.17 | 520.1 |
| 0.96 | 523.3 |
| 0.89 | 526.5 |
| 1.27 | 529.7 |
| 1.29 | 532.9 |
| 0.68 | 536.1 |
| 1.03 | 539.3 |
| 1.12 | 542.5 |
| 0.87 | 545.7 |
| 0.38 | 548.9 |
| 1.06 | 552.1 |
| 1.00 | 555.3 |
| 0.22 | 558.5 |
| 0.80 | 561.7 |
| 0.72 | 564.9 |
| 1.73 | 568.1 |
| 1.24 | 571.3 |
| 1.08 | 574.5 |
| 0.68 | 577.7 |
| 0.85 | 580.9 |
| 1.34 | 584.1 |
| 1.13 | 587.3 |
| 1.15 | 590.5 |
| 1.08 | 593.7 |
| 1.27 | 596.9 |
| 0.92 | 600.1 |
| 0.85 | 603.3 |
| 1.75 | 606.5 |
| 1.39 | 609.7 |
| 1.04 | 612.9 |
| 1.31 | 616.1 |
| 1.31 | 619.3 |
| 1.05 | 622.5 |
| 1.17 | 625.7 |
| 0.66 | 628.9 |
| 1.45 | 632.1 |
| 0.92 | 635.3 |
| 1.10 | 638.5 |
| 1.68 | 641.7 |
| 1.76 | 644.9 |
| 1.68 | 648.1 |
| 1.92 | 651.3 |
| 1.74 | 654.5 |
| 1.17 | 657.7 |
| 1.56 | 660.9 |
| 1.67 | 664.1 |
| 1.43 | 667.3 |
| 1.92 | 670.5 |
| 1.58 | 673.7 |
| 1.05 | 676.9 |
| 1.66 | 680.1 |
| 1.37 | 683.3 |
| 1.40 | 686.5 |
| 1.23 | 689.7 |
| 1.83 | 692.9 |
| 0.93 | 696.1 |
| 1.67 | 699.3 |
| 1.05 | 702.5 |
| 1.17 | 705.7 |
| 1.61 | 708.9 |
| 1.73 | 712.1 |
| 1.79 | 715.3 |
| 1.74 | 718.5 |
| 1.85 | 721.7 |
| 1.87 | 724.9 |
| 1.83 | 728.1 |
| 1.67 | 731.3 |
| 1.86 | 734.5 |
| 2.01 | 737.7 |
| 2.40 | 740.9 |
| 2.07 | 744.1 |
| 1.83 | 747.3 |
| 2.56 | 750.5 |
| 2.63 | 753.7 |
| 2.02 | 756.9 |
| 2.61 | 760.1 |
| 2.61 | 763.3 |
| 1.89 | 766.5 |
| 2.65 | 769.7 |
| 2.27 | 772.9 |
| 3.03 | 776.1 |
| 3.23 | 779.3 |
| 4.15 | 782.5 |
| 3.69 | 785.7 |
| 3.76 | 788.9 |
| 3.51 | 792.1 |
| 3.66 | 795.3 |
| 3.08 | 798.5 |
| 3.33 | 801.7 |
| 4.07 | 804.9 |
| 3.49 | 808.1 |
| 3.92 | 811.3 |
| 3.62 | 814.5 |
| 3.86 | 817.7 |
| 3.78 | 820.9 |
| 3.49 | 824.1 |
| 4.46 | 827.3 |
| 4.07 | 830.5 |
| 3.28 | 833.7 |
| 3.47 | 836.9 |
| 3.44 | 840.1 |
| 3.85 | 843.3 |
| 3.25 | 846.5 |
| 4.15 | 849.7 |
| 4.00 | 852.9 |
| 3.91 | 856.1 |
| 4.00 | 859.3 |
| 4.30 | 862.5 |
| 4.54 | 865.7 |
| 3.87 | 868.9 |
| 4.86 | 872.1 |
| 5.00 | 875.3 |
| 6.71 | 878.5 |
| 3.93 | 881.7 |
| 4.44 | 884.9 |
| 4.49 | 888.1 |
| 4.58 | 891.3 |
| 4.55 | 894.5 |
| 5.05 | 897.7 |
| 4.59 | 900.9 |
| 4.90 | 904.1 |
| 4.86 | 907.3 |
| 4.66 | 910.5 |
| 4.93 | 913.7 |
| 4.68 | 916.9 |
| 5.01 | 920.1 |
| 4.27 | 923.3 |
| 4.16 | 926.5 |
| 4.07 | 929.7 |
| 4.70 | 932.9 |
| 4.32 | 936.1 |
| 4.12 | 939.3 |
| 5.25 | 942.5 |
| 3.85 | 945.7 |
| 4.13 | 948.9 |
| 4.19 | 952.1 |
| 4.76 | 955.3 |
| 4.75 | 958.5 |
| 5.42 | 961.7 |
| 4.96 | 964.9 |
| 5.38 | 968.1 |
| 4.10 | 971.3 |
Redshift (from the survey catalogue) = 0.948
